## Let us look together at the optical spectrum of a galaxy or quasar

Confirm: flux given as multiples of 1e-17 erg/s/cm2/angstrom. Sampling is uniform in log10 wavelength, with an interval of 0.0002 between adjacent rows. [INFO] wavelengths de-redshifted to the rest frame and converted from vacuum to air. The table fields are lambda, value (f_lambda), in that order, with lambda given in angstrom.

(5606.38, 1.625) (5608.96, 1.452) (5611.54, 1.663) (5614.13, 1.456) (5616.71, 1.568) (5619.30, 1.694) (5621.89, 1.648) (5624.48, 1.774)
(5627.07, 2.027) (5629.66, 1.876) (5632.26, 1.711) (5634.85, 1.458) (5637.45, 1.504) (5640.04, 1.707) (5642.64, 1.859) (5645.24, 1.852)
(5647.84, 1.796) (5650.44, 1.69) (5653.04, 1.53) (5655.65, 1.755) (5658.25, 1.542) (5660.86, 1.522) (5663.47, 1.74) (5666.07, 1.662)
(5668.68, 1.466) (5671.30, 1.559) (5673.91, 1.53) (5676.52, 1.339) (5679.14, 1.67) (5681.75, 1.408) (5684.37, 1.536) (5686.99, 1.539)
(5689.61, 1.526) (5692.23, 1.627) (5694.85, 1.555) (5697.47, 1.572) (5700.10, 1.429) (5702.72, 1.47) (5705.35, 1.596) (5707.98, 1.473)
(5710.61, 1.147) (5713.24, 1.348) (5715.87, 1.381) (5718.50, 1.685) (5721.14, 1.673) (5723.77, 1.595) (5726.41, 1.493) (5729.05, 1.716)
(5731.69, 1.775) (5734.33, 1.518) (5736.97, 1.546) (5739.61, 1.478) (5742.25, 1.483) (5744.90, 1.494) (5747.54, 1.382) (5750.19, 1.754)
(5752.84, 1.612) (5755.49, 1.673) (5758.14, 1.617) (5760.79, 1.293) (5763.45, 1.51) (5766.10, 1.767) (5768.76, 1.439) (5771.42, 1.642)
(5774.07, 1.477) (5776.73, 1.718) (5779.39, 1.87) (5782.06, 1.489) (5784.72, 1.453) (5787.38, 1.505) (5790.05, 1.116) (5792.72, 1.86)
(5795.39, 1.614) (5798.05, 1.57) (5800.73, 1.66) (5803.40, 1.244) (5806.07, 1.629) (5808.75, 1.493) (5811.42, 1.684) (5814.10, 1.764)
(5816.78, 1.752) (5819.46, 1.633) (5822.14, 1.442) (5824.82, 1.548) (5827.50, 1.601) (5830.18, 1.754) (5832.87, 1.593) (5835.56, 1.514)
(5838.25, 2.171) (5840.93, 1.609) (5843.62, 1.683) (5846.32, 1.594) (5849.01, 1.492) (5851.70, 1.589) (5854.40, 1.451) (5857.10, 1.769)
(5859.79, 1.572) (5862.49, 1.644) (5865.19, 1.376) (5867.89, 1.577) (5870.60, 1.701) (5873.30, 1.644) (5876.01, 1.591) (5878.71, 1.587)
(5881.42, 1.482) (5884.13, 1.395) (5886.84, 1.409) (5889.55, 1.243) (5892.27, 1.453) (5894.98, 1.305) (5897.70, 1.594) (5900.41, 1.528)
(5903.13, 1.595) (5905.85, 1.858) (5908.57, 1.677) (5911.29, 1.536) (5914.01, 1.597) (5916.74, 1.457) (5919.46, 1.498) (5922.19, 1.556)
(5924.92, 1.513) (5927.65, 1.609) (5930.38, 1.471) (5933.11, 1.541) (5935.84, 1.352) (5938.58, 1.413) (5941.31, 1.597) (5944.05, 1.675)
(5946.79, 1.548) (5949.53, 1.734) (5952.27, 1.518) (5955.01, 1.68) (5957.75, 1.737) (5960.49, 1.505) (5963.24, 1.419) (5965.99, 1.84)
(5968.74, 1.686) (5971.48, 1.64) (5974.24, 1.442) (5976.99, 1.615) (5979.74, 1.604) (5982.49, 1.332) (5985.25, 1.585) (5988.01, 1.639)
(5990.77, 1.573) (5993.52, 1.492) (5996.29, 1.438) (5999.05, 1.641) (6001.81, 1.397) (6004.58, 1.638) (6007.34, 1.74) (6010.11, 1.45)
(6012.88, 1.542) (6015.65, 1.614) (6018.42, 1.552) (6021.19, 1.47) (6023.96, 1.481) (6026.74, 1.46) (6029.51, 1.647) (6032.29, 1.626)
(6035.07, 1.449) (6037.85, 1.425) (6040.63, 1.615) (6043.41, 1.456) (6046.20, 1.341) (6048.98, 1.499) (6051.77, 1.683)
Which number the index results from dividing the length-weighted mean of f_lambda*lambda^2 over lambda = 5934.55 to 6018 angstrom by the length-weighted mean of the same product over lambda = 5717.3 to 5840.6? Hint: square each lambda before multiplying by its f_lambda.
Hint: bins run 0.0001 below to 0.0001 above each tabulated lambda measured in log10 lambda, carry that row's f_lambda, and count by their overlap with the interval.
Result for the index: 1.05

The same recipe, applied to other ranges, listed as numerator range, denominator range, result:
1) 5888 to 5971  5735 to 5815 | 1.05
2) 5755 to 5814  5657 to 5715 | 1.07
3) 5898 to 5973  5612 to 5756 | 1.09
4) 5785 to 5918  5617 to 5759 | 1.05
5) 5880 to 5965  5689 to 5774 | 1.06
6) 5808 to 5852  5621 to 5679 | 1.06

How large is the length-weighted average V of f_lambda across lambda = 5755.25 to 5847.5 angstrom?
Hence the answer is 1.6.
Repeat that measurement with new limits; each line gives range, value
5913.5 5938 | 1.5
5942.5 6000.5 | 1.59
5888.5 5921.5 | 1.53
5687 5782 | 1.55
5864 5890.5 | 1.51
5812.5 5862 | 1.64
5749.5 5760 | 1.64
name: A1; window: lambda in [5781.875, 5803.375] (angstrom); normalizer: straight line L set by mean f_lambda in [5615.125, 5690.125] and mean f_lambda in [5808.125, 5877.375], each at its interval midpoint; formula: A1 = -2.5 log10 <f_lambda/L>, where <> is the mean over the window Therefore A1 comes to 0.08 mag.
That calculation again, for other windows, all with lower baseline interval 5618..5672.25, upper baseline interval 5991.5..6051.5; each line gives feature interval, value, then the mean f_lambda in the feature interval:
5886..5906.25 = 0.068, 1.48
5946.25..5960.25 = -0.057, 1.64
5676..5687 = 0.113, 1.5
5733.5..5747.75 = 0.106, 1.49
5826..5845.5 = -0.062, 1.7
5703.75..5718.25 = 0.174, 1.41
